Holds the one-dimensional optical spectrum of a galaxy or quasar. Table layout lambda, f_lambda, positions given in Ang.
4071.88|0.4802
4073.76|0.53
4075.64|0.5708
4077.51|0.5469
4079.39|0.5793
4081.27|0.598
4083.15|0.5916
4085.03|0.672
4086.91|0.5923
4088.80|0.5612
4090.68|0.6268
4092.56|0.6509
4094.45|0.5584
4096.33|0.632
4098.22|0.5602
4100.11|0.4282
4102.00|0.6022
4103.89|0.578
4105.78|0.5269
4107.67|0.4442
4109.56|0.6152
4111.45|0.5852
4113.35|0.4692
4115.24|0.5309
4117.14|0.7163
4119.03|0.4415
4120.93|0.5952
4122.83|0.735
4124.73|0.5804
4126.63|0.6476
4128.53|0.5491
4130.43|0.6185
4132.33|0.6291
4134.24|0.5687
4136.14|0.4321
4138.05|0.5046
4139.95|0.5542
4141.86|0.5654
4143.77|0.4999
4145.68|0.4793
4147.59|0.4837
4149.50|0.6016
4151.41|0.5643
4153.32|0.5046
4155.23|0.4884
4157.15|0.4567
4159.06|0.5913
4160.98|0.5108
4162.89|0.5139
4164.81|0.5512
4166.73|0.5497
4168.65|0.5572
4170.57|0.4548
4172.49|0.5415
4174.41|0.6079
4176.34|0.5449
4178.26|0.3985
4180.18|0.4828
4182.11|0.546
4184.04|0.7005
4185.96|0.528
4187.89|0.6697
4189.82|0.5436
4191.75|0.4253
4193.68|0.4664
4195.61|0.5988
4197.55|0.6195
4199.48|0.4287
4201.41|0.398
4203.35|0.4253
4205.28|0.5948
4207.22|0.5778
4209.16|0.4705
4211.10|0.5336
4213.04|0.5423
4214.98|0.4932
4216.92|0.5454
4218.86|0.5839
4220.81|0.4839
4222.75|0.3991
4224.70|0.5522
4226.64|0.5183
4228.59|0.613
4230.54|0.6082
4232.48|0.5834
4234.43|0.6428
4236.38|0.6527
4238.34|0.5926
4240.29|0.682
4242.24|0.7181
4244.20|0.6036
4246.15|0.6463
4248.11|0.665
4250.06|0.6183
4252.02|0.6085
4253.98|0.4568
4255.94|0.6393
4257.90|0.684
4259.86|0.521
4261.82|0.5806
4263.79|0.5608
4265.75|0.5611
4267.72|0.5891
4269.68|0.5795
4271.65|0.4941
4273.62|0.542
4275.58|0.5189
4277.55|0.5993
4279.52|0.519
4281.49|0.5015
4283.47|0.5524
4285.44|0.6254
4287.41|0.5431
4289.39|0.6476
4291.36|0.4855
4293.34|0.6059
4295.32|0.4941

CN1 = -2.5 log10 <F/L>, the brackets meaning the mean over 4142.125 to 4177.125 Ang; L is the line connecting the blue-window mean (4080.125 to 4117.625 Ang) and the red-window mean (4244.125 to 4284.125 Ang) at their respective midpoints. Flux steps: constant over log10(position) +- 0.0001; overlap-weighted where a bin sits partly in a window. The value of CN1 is 0.09 mag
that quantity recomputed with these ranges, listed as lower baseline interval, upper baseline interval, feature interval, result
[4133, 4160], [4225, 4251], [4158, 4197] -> 0.034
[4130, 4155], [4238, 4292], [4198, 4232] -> 0.092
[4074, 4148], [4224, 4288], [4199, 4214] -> 0.165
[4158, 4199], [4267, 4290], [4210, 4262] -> -0.063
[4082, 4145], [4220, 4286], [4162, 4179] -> 0.096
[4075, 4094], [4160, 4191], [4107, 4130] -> -0.002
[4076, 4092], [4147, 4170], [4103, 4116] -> 0.075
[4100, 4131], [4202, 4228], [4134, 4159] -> 0.076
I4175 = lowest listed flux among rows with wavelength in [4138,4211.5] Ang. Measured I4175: 0.398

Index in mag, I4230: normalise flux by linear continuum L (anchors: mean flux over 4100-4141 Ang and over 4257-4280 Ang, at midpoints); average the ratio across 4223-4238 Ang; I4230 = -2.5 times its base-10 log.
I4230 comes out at -0.04 mag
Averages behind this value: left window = 0.564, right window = 0.563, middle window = 0.586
